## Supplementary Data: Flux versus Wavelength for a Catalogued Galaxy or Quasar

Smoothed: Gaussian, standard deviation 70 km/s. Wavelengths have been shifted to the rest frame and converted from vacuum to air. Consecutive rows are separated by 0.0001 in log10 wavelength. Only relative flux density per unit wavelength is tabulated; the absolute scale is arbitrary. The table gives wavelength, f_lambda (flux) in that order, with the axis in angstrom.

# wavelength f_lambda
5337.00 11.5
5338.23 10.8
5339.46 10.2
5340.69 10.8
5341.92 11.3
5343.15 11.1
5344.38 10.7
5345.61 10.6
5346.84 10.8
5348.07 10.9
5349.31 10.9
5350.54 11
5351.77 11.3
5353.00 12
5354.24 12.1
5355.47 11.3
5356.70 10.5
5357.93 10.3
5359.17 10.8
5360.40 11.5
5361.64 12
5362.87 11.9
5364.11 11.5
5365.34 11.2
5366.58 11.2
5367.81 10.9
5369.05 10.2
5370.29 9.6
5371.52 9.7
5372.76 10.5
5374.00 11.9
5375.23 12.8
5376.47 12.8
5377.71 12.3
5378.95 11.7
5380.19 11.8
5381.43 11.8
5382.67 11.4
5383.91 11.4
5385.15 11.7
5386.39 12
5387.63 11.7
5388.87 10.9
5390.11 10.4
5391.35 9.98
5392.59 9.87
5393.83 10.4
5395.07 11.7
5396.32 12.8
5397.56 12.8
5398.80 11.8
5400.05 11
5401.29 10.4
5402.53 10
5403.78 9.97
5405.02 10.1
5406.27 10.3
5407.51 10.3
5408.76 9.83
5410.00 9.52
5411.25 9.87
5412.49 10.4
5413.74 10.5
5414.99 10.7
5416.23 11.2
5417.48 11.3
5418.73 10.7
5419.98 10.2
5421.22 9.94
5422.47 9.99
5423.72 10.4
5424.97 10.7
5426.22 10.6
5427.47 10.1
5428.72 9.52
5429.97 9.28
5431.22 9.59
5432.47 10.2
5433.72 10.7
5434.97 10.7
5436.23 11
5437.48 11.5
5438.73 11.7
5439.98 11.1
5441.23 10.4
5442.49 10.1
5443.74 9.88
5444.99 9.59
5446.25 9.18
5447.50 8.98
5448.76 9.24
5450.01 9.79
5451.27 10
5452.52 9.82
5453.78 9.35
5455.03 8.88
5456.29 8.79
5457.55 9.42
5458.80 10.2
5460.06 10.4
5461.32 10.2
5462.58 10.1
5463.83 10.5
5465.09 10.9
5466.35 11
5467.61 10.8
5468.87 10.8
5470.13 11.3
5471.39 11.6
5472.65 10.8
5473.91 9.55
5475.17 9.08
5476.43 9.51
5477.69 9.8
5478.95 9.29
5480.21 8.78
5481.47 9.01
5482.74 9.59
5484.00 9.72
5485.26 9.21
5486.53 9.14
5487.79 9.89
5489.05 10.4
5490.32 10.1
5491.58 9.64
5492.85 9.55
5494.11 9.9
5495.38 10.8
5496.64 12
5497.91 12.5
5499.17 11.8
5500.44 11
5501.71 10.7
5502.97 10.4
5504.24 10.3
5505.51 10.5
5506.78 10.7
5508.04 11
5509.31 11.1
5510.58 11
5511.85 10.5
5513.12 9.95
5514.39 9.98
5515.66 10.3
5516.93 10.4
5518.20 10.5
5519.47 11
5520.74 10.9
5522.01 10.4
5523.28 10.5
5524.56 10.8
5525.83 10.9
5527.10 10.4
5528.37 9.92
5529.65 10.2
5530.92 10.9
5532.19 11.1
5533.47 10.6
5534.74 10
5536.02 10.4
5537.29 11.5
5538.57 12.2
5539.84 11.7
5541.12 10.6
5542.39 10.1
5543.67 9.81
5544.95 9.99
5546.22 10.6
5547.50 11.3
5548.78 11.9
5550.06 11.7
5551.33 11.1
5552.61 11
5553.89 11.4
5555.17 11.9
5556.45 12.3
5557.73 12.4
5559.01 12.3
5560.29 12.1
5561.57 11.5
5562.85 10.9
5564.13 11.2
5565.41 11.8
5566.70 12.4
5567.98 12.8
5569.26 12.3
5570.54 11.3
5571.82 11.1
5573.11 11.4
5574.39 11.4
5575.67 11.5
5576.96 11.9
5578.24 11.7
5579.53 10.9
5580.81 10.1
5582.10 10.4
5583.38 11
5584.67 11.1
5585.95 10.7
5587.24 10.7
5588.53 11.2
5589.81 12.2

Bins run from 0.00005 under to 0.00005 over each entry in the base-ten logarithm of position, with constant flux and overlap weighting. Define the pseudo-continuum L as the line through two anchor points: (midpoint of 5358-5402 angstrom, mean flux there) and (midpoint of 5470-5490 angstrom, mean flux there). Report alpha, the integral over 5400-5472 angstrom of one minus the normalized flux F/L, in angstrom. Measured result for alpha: 1.3 angstrom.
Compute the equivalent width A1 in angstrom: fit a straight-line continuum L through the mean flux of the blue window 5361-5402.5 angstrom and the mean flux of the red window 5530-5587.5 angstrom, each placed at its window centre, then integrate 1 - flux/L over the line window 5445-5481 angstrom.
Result 4.4 angstrom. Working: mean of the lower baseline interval 11.3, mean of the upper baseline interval 11.3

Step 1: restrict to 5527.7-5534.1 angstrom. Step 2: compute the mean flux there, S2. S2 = 10.5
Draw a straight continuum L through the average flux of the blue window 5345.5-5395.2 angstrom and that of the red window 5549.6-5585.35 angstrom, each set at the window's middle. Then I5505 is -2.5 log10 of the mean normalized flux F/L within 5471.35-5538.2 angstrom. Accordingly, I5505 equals 0.11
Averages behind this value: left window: 11.2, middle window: 10.4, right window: 11.5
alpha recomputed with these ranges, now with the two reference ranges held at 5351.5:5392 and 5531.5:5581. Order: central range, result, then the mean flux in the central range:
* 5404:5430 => 2.4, 10.3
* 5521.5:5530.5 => 0.7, 10.5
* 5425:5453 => 2.9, 10.1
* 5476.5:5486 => 1.7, 9.35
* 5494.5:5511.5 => 0.5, 11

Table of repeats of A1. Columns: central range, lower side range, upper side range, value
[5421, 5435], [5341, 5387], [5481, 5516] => 0.9 angstrom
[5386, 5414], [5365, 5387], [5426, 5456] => 0.5 angstrom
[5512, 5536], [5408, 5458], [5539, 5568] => 1.3 angstrom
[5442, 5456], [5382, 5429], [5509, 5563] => 1.7 angstrom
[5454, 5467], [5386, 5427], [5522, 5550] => 0.8 angstrom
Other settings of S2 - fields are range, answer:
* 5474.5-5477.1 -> 9.32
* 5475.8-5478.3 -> 9.66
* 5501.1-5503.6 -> 10.6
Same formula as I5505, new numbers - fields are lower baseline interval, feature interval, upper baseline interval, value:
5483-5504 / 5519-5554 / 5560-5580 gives 0.029 mag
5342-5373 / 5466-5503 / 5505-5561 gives 0.070 mag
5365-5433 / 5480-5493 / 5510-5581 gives 0.149 mag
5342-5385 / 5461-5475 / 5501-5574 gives 0.047 mag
